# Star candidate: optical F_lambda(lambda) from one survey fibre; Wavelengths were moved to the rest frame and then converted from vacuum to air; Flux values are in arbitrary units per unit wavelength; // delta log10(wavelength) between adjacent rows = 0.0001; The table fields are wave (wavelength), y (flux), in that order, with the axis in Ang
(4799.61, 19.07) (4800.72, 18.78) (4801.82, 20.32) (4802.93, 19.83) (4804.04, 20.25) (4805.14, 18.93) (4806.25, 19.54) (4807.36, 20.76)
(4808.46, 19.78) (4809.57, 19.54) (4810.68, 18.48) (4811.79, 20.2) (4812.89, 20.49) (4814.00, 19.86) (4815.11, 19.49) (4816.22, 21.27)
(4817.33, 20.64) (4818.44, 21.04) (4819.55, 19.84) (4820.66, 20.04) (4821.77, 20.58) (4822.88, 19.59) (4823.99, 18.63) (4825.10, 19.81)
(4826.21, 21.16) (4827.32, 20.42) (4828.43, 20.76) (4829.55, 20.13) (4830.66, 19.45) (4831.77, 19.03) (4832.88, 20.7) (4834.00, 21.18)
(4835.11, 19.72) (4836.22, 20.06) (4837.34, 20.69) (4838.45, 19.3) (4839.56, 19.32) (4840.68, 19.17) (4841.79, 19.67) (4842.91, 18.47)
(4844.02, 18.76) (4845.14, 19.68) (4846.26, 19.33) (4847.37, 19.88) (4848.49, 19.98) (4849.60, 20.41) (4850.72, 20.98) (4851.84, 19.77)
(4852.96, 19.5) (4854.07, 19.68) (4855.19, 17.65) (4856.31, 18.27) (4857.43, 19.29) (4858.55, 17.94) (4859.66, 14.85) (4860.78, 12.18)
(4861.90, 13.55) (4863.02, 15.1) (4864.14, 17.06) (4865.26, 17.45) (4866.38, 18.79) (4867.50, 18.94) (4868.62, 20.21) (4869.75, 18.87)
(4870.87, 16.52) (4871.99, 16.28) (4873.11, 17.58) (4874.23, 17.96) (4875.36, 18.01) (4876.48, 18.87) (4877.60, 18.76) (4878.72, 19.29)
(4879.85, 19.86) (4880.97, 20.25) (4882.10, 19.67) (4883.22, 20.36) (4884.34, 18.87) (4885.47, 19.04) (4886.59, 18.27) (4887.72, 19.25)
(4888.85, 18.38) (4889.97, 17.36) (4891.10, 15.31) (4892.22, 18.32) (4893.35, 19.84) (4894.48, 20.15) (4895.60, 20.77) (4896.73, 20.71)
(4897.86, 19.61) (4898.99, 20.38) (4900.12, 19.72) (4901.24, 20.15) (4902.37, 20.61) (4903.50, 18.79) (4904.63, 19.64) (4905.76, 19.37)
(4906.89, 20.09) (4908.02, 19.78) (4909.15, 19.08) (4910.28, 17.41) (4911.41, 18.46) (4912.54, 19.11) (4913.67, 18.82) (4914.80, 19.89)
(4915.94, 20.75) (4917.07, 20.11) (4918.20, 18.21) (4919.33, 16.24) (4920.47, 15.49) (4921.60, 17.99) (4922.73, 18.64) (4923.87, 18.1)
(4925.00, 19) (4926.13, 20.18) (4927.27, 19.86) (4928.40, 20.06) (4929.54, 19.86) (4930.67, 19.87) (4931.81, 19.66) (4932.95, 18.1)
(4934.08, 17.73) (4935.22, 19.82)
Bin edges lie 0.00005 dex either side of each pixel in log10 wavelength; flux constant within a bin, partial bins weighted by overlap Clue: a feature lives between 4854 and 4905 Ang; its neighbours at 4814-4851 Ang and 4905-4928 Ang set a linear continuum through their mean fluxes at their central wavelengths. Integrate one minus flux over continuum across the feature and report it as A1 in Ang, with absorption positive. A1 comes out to 2.4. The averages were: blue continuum 20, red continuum 18.8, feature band 18.4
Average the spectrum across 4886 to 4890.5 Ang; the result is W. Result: 18.3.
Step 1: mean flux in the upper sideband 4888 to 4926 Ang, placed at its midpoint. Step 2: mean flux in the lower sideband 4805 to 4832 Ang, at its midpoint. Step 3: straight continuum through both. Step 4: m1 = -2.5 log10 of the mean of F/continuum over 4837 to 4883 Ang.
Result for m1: 0.060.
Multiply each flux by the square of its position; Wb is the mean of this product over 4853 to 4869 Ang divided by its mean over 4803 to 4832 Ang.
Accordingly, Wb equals 0.9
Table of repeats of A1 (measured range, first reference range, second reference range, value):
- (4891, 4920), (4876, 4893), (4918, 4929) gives -1.18 Ang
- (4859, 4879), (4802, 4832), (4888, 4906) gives 2.39 Ang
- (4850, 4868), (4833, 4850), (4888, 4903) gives 1.85 Ang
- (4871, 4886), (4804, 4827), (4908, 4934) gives 0.43 Ang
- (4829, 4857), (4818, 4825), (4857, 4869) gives -2.05 Ang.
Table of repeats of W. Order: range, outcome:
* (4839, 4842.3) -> 19.4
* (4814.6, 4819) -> 20.6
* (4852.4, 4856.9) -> 18.8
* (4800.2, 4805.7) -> 19.6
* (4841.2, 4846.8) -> 19.2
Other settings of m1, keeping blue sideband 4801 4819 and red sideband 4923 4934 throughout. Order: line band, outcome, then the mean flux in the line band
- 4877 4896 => 0.03 mag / 19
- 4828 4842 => 0.00 mag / 19.9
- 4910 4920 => 0.03 mag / 18.8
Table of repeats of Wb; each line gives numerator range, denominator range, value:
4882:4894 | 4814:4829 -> 0.94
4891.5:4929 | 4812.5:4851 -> 0.99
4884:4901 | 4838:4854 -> 0.99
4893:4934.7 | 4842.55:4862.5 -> 1.08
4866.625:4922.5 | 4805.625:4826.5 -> 0.98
